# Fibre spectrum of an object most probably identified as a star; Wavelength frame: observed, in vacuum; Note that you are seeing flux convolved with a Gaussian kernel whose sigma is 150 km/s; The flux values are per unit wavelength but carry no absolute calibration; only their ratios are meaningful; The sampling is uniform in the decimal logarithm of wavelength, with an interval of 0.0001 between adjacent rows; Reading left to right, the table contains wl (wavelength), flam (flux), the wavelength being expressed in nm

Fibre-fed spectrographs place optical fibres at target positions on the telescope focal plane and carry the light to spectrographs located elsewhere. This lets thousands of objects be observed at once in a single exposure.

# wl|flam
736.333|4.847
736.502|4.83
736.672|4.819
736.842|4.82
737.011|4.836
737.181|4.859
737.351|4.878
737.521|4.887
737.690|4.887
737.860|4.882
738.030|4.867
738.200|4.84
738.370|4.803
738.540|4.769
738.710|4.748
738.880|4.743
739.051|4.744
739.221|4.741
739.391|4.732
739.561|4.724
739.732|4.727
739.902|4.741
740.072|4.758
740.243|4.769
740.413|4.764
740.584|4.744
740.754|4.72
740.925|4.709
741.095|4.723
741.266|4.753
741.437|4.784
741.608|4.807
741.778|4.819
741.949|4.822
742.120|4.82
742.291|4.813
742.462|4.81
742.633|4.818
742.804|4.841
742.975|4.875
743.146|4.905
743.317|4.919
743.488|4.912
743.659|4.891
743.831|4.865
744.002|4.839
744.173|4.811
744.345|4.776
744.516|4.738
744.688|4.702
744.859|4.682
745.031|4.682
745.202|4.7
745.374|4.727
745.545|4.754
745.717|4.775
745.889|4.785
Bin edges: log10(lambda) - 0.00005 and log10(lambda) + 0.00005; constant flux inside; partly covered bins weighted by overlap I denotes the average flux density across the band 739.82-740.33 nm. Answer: 4.76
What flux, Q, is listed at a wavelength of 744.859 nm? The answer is 4.682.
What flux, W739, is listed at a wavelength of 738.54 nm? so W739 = 4.769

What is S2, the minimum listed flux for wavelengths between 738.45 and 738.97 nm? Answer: 4.743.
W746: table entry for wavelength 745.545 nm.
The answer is 4.754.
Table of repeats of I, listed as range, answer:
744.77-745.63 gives 4.71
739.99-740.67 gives 4.76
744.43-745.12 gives 4.7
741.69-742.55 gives 4.82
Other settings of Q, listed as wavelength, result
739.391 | 4.732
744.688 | 4.702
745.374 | 4.727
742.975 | 4.875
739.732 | 4.727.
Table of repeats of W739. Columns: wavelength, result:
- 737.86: 4.882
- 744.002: 4.839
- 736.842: 4.82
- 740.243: 4.769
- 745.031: 4.682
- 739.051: 4.744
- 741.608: 4.807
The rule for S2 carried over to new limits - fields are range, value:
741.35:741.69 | 4.784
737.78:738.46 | 4.803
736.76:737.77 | 4.82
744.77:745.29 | 4.682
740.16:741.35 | 4.709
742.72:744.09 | 4.839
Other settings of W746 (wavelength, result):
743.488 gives 4.912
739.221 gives 4.741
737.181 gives 4.859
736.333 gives 4.847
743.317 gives 4.919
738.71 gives 4.748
